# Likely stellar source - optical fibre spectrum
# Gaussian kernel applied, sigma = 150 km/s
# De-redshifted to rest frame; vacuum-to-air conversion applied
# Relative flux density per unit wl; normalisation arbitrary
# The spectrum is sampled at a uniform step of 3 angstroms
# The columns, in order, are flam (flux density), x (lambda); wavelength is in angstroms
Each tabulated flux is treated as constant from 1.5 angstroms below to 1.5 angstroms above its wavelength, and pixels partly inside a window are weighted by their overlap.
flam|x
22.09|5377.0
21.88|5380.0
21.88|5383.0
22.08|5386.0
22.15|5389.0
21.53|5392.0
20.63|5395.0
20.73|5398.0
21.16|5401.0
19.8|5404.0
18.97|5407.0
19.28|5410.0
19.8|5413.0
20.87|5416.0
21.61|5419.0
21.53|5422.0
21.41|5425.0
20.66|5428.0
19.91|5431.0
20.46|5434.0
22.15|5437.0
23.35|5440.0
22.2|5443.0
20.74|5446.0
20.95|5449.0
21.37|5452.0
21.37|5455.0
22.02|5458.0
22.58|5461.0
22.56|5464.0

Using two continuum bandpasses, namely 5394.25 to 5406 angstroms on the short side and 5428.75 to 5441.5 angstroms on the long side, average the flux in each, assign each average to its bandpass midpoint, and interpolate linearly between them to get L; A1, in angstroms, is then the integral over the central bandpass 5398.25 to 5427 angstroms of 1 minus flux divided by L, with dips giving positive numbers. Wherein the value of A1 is 0.5 angstroms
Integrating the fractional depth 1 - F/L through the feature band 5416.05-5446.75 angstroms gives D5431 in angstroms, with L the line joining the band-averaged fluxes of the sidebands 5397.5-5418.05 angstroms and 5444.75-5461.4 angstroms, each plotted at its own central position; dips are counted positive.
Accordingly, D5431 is -0.9 angstroms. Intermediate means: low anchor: 20.1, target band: 21.4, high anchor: 21.4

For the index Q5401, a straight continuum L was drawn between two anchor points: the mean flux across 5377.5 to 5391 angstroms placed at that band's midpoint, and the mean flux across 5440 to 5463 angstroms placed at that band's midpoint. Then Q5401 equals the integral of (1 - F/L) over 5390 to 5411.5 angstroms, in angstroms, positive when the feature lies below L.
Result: 1.6 angstroms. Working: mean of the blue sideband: 22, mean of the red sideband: 21.7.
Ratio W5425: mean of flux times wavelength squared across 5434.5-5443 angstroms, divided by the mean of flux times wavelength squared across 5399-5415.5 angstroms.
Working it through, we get 1.14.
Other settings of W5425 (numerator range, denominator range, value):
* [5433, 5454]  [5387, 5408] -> 1.06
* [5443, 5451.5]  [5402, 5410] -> 1.10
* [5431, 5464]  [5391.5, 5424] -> 1.07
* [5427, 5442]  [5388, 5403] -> 1.02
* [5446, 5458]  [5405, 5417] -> 1.10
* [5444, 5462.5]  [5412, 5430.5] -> 1.04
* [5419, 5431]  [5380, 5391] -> 0.97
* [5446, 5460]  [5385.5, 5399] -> 1.02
